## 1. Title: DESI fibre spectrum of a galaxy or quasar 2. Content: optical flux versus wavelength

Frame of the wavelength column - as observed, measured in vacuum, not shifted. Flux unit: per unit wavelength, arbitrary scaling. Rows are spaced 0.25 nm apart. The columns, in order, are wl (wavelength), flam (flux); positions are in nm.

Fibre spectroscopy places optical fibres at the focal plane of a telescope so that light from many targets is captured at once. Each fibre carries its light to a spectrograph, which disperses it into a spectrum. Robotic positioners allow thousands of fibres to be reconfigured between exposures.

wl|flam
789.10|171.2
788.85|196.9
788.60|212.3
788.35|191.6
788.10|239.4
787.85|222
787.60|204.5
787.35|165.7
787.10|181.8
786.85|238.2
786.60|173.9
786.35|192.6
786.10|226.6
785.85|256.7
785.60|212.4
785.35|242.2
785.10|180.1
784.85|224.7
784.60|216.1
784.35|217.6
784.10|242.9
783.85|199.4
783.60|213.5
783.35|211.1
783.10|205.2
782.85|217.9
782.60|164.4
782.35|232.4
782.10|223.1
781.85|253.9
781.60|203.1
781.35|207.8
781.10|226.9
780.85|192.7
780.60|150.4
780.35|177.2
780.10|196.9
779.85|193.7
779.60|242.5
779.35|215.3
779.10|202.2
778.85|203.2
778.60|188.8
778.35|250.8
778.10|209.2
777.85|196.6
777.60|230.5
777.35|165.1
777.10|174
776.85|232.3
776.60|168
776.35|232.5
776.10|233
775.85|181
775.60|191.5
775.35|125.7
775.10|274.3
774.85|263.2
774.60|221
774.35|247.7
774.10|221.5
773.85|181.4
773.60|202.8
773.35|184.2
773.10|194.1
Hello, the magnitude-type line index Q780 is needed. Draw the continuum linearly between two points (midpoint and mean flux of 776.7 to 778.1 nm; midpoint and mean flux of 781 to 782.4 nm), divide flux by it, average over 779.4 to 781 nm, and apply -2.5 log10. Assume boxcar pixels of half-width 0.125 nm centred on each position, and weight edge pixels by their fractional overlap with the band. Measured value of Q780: 0.11 mag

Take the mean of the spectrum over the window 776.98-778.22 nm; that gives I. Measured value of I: 195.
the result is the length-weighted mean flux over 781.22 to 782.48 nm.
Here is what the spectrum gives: 224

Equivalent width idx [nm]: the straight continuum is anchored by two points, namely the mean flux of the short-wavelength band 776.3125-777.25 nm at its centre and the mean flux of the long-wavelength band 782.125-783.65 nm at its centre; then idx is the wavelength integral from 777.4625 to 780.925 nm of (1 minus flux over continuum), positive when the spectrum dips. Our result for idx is -0.031 nm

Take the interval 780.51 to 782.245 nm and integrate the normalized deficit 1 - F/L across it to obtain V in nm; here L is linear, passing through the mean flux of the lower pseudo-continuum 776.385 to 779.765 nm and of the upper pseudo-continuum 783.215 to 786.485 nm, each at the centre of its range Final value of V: 0.02 nm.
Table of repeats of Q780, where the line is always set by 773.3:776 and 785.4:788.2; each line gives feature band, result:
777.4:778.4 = -0.03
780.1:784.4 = 0.01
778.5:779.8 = 0.00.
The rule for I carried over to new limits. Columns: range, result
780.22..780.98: 174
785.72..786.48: 225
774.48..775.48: 221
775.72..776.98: 209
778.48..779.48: 203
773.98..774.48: 235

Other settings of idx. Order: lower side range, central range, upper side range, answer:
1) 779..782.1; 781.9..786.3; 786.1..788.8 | -0.27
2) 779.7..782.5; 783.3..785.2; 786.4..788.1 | -0.10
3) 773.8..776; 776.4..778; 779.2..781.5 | 0.09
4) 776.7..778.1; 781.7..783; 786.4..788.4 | -0.11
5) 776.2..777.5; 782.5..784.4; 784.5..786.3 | 0.06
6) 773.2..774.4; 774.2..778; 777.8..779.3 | -0.04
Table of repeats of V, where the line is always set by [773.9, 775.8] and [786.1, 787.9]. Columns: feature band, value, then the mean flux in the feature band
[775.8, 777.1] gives 0.04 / 208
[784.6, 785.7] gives -0.08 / 215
